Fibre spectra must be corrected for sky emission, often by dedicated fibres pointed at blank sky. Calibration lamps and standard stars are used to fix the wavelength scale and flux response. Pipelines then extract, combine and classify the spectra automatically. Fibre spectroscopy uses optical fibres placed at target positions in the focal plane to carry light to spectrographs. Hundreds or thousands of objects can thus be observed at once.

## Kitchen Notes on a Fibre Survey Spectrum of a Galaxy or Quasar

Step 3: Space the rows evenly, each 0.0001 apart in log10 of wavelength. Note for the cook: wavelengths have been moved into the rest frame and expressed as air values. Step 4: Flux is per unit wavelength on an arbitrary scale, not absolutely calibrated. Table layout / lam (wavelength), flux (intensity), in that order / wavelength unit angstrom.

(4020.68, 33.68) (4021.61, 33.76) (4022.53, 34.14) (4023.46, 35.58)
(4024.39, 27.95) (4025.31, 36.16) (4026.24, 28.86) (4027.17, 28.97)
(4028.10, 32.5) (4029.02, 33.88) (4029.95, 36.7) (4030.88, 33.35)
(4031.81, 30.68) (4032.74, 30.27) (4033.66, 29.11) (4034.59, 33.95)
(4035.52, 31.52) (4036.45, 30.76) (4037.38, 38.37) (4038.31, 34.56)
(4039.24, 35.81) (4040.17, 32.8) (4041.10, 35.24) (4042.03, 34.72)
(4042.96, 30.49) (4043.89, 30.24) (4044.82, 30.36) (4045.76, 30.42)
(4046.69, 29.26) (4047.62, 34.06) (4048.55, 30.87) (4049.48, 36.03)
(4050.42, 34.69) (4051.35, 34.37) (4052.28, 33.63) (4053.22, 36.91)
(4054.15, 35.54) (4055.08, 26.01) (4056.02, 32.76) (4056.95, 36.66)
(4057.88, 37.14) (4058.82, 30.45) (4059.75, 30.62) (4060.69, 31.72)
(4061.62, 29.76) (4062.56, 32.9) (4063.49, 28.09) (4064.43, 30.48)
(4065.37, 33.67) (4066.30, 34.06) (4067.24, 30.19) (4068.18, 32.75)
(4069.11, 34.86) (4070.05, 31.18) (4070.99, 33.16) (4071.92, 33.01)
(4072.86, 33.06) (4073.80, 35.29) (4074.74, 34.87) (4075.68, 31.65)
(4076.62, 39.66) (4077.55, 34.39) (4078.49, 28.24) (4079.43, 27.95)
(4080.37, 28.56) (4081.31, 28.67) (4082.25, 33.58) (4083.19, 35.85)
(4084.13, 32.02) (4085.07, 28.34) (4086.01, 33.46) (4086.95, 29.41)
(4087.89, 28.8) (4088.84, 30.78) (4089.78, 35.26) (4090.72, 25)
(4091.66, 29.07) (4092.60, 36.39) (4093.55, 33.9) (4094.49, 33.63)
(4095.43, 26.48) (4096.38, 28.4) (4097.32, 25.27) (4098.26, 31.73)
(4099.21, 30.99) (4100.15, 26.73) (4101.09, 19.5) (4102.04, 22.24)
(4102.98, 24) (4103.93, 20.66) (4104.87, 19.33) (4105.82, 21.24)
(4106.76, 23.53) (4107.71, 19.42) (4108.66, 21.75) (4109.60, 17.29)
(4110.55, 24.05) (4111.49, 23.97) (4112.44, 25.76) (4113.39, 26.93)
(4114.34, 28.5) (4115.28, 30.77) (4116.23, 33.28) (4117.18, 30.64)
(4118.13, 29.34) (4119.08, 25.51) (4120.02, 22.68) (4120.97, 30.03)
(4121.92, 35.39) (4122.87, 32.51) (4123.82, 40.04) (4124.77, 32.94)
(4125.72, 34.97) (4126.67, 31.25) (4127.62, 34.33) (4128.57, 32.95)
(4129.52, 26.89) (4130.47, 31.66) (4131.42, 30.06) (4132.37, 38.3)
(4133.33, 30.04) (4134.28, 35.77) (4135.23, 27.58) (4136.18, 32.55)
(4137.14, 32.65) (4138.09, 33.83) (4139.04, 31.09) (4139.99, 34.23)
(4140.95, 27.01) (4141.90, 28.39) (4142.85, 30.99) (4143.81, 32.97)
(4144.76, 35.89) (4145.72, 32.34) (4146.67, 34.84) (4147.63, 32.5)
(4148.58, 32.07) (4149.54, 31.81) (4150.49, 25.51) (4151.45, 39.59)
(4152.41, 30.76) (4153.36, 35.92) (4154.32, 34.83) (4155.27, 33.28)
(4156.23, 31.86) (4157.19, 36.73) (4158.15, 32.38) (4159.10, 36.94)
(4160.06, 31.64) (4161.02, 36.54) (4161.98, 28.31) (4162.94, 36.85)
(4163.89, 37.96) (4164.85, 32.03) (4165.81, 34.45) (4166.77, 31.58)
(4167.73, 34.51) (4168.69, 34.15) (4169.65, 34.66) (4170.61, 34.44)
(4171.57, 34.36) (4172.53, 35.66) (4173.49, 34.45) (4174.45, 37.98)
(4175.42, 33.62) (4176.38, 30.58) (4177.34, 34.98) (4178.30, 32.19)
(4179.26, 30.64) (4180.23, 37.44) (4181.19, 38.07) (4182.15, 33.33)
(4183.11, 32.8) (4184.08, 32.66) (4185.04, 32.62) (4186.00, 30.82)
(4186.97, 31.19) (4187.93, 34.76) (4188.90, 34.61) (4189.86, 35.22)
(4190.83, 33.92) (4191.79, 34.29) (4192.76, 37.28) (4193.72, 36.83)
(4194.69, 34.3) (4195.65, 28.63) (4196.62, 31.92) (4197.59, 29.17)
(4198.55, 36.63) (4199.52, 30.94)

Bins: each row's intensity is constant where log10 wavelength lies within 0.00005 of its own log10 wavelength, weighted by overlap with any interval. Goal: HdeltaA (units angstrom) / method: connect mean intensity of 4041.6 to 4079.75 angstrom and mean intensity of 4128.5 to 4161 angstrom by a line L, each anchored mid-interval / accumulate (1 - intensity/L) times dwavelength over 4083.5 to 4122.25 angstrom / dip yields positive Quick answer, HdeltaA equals 6.2 angstrom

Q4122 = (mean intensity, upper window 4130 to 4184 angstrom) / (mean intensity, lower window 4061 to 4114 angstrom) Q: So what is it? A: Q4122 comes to 1.1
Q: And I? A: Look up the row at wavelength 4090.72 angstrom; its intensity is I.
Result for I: 25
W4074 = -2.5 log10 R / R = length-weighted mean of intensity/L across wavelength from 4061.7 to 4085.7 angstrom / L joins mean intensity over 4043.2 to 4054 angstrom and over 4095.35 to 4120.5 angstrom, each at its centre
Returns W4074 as -0.094 mag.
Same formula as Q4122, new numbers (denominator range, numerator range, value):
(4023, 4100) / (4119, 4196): 1.03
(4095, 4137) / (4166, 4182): 1.22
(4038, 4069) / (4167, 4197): 1.04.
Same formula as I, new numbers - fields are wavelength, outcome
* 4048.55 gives 30.87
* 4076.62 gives 39.66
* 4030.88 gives 33.35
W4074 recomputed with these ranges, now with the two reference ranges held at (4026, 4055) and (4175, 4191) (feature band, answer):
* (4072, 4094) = 0.036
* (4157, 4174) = -0.028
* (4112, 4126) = 0.089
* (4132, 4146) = 0.037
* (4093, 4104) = 0.211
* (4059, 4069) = 0.047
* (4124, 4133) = 0.015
